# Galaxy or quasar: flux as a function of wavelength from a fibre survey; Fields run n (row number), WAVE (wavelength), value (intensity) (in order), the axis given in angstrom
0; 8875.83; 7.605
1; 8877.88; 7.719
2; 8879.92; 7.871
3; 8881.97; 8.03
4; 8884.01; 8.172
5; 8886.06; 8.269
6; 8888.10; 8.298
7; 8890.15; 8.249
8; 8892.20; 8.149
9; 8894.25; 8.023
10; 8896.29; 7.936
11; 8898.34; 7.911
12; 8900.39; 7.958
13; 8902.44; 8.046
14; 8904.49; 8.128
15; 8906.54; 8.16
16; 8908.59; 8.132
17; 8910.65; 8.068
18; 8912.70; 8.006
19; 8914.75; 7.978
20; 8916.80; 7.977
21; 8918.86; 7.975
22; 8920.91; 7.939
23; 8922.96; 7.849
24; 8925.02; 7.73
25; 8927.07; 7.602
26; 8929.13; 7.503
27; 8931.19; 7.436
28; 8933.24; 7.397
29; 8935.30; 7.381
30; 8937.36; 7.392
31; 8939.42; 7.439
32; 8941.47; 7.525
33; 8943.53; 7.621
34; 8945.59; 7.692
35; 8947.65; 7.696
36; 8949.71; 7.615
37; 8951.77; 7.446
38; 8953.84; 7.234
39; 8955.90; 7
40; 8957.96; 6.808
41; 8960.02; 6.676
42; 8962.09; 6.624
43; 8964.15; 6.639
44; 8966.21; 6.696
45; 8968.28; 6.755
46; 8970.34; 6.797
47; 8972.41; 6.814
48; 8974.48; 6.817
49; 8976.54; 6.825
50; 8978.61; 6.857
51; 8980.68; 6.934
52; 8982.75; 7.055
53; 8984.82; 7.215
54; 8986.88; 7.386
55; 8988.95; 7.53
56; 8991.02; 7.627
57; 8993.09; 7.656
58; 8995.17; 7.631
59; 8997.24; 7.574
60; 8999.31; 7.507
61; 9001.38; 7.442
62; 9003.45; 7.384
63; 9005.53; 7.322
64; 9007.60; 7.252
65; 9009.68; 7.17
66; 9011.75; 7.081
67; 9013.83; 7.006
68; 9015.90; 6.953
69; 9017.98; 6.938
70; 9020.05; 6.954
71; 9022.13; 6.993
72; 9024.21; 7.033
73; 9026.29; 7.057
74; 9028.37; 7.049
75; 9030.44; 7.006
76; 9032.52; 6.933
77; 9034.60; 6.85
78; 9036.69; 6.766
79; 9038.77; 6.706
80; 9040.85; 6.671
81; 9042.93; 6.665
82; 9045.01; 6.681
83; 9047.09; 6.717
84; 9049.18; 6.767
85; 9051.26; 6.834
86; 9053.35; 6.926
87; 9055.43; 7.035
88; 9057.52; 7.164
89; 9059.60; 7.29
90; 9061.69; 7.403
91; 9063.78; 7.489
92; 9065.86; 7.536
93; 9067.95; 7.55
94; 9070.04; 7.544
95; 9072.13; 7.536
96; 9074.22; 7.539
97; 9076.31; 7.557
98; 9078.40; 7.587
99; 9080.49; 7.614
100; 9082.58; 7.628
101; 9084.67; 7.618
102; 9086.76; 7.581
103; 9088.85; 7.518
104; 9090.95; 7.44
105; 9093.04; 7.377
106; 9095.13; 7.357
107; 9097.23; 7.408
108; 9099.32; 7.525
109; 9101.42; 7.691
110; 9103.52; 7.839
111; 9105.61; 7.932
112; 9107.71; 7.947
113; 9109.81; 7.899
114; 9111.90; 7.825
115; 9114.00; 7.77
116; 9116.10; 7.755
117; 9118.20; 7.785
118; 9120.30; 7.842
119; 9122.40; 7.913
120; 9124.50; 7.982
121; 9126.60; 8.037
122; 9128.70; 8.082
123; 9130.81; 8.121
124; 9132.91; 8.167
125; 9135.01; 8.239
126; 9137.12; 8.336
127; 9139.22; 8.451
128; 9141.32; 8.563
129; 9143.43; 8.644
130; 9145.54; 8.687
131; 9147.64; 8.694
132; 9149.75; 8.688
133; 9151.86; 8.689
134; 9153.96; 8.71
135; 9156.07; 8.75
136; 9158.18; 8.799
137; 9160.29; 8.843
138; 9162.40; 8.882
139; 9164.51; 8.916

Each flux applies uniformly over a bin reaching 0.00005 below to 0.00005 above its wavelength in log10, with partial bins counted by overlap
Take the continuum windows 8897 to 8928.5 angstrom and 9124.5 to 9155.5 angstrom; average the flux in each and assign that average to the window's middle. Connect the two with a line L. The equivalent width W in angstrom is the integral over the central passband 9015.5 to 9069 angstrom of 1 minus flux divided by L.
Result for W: 7.97 angstrom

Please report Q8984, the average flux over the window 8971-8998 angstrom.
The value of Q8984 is 7.21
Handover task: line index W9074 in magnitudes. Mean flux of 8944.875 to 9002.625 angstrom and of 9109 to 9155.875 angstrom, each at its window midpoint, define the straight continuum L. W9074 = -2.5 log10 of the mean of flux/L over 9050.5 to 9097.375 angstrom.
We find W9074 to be 0.06 mag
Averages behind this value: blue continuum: 7.16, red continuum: 8.23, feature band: 7.42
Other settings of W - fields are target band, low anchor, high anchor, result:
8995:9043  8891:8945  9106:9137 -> 4.9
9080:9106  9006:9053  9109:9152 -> 0.5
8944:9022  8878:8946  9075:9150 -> 7.3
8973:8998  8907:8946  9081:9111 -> 1.4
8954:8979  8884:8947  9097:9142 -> 3.5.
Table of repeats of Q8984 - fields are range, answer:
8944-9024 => 7.15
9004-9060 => 6.96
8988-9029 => 7.26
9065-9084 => 7.57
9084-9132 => 7.75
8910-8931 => 7.84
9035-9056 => 6.77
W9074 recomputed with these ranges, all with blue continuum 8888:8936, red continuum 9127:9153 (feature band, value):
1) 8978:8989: 0.13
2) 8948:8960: 0.11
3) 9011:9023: 0.17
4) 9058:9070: 0.11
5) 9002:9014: 0.13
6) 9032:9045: 0.21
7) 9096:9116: 0.08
